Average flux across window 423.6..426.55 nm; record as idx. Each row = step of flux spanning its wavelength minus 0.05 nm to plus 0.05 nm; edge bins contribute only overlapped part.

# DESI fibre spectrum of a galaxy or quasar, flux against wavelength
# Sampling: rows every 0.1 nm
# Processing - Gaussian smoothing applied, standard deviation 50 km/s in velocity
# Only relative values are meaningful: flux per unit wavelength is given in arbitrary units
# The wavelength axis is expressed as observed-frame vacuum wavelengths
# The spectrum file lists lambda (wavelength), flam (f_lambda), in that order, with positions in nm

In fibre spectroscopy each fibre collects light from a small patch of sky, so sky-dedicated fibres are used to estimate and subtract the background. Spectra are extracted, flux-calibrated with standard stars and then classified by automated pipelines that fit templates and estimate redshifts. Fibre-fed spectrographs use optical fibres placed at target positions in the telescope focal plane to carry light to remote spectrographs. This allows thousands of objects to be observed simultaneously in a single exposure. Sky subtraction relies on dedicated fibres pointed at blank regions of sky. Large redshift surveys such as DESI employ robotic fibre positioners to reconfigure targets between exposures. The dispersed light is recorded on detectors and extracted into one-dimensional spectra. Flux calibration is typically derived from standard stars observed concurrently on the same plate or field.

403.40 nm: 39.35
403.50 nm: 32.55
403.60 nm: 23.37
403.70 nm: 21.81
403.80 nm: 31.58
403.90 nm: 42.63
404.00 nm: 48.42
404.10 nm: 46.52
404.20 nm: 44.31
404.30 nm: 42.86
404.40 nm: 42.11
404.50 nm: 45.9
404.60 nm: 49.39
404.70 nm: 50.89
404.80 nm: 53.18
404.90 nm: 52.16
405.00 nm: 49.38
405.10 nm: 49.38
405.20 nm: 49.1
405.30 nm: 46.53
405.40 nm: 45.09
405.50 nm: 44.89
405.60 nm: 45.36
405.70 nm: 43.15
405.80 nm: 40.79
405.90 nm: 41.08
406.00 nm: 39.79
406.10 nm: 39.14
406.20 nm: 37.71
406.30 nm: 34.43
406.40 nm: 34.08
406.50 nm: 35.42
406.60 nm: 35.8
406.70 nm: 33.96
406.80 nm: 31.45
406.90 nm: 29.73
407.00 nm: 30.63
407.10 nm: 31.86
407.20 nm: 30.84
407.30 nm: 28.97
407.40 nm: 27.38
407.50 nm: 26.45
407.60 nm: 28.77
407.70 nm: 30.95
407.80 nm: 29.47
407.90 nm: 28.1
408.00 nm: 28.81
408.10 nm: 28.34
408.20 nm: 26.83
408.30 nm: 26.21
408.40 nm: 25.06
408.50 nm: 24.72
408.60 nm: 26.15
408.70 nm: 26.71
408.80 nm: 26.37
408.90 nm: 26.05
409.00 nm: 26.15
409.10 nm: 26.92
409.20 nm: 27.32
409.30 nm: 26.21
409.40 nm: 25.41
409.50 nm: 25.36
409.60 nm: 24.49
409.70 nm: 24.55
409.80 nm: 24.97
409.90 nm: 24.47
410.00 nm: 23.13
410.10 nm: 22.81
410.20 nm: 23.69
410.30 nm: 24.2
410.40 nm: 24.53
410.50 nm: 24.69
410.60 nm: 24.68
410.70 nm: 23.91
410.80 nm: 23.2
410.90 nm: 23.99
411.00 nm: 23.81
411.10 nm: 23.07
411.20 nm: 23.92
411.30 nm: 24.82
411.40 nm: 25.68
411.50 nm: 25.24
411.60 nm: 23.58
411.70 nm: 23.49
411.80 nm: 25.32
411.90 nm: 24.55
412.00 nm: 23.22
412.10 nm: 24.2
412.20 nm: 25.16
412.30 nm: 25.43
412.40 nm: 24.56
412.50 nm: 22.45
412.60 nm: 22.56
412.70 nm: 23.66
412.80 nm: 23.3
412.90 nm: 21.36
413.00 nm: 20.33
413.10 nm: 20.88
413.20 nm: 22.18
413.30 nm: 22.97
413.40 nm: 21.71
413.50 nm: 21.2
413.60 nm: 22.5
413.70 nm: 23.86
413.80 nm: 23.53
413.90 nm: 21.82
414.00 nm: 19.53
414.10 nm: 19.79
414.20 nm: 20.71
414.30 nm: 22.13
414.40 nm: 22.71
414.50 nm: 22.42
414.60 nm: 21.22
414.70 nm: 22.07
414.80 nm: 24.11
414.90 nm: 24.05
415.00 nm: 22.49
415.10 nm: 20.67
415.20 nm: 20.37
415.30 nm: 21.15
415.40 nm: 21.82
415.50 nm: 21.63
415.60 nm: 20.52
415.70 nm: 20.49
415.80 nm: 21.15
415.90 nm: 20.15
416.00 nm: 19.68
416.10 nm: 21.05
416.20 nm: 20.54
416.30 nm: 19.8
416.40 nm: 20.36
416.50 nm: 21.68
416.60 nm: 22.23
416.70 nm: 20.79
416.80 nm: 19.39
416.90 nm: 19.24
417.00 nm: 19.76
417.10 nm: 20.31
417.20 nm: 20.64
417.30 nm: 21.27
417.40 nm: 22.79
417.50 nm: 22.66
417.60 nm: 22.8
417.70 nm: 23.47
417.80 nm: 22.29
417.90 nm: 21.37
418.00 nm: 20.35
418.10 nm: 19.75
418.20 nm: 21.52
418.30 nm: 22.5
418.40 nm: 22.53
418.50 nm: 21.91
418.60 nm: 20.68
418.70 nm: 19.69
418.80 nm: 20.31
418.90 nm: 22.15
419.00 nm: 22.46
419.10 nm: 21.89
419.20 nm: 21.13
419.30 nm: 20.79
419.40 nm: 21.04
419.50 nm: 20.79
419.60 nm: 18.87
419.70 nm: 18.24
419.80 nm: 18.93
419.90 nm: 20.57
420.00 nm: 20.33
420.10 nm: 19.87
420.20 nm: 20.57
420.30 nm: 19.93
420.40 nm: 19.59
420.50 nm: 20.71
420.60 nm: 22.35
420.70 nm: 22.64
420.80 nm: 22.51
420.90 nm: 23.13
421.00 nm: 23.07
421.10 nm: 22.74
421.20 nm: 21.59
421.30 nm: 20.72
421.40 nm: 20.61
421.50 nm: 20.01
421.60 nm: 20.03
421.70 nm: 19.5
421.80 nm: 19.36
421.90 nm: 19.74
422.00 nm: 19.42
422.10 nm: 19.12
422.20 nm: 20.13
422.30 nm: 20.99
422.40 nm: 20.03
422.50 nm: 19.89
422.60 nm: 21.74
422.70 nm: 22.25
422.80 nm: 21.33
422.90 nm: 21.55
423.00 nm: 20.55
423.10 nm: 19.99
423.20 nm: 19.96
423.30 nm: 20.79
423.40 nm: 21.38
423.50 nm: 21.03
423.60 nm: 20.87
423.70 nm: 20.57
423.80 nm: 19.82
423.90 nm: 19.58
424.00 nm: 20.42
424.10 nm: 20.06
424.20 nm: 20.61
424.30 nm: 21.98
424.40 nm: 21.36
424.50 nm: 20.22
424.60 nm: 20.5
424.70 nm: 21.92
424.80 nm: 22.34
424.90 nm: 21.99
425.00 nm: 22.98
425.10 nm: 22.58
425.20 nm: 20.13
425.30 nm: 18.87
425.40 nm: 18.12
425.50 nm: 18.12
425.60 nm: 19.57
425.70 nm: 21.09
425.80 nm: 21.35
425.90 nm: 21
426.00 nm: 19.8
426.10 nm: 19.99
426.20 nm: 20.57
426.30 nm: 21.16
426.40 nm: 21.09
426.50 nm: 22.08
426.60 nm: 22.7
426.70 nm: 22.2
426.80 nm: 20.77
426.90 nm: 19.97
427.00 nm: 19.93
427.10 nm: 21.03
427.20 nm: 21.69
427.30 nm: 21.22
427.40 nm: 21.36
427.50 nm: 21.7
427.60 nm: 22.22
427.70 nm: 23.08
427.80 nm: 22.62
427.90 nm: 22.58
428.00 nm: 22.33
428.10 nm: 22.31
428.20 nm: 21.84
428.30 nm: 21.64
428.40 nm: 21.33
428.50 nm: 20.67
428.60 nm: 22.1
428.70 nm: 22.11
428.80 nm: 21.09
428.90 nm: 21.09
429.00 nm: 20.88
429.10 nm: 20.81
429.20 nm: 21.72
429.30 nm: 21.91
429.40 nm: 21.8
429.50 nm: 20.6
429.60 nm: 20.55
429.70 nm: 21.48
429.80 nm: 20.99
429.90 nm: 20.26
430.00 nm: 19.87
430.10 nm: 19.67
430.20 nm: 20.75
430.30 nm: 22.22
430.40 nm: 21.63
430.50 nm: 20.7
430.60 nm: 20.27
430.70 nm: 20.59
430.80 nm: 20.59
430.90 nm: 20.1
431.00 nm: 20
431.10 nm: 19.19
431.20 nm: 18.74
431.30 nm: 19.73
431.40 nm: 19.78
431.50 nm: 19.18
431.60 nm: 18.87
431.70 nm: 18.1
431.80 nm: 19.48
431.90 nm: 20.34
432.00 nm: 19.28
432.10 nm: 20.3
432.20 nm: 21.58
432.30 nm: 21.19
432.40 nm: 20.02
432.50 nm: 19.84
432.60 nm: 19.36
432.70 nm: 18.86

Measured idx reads 20.7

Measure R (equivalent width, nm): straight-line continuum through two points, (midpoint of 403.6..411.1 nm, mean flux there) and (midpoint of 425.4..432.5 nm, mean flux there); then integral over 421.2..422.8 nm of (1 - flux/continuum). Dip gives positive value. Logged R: 0.29 nm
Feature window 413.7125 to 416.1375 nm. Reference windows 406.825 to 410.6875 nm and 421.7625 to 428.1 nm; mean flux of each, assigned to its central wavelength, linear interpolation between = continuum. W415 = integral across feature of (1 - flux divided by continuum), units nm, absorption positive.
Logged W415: 0.29 nm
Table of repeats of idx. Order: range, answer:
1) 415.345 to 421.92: 21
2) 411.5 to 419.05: 21.9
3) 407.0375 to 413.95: 25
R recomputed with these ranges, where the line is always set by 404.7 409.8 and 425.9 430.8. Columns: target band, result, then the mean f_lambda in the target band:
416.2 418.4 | 0.52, 21.2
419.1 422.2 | 0.62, 20.6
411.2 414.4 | 0.78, 23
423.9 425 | 0.11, 21.2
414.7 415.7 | 0.25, 21.8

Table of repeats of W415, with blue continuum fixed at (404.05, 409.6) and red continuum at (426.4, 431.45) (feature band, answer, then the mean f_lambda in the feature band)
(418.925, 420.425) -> 0.37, 20.4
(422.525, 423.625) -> 0.17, 21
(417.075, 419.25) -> 0.50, 21.6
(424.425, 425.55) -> 0.14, 20.7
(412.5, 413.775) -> 0.37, 22.2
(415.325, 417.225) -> 0.56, 20.6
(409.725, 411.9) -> 0.57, 24.2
